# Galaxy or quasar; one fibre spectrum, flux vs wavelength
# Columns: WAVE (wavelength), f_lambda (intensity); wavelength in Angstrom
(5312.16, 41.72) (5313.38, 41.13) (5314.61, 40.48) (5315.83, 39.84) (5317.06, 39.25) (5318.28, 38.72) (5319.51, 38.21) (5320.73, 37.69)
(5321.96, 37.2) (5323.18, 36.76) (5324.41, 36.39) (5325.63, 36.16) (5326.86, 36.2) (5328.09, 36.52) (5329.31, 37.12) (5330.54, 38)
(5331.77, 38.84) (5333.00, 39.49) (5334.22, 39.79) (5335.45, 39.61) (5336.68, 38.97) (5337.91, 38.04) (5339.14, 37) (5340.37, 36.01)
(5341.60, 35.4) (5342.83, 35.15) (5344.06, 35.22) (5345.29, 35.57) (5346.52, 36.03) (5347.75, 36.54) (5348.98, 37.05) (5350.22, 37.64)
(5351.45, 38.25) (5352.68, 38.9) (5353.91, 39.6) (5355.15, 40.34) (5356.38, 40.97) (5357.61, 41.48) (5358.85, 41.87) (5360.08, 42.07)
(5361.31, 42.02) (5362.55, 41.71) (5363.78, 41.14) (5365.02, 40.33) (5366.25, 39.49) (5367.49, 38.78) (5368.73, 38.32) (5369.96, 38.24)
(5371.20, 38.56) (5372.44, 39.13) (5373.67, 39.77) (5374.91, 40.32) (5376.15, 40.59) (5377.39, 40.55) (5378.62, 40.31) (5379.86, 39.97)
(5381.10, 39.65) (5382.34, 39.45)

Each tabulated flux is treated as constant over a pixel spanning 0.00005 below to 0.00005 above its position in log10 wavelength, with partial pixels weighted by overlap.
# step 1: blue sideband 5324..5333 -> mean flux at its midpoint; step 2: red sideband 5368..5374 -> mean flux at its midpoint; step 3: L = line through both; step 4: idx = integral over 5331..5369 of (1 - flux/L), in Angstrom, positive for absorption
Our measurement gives -0.8 Angstrom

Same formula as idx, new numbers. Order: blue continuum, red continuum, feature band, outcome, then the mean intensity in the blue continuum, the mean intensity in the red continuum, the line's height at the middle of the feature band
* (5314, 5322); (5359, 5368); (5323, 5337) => 0.6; 38.9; 40.9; 39.4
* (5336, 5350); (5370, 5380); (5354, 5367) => -0.9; 36.5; 39.8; 38.3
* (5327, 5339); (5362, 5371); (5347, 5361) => -0.1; 38.3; 39.6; 39.2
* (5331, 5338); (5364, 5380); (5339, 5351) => 1.0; 39.2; 39.6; 39.3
